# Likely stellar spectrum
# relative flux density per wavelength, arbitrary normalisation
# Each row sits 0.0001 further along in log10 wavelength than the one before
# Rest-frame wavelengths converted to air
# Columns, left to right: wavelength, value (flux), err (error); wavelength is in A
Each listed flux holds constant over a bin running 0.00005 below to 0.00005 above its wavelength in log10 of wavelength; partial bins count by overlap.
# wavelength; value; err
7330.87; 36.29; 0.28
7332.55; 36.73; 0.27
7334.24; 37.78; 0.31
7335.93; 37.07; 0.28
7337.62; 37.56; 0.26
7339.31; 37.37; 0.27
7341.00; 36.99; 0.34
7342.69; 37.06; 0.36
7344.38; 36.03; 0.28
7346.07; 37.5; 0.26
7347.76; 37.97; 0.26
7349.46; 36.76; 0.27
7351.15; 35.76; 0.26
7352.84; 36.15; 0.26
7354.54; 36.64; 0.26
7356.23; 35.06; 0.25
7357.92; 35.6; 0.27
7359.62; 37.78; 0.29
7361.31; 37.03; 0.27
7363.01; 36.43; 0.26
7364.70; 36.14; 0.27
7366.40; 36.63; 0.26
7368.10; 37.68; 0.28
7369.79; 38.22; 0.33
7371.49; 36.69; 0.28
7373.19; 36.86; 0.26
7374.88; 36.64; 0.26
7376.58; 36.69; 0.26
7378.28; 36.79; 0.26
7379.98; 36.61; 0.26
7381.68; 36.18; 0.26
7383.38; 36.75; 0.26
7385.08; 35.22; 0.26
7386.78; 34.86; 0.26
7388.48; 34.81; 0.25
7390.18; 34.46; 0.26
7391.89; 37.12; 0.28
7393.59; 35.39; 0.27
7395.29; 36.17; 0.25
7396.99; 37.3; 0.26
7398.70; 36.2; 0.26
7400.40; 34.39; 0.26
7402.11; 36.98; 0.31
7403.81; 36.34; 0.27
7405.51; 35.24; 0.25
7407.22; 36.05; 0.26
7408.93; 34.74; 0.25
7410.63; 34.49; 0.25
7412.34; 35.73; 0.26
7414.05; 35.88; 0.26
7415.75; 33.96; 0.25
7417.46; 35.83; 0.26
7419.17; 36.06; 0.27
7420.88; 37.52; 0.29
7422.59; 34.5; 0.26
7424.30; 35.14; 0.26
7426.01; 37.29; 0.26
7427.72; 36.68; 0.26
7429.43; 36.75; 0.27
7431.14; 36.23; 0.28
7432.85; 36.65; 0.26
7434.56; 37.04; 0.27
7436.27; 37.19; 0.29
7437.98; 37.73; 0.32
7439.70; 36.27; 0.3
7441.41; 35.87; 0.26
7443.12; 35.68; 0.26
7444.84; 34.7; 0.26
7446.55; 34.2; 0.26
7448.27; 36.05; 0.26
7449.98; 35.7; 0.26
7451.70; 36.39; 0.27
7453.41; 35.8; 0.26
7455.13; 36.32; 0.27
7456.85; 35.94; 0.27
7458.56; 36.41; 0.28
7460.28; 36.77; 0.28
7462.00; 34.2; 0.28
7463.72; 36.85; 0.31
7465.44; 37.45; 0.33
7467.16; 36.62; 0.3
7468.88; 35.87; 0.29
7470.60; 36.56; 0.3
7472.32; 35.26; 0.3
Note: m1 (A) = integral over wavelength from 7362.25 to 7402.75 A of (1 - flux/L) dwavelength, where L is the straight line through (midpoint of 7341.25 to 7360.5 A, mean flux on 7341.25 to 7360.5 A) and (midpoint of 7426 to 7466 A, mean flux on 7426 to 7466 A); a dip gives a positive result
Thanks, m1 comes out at 0.2 A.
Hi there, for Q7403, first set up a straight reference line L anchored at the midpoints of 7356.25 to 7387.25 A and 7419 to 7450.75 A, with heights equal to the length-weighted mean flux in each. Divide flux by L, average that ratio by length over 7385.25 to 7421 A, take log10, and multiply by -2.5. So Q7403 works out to 0.02 mag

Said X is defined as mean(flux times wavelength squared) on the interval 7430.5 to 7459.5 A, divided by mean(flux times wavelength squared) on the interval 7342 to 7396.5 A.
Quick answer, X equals 1.0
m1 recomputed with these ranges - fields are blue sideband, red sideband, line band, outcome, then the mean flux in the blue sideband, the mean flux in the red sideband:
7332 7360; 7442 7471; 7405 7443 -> 0.2 A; 36.8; 36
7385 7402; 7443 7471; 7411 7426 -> 0.1 A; 35.7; 36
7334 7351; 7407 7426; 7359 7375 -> -0.2 A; 37.1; 35.5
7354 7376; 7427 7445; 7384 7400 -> 0.4 A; 36.7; 36.5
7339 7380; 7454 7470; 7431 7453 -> 0.1 A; 36.8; 36.2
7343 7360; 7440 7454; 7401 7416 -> 0.2 A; 36.5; 35.6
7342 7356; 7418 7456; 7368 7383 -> -0.2 A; 36.7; 36.2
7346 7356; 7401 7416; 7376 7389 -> 0.0 A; 36.6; 35.5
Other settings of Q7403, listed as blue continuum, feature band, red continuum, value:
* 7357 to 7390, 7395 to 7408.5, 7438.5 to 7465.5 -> 0.007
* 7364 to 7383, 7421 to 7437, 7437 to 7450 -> -0.013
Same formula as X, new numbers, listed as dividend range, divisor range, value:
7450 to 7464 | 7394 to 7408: 1.01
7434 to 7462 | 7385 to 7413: 1.03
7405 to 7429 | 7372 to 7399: 1.00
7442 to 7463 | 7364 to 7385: 0.99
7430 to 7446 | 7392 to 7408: 1.02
